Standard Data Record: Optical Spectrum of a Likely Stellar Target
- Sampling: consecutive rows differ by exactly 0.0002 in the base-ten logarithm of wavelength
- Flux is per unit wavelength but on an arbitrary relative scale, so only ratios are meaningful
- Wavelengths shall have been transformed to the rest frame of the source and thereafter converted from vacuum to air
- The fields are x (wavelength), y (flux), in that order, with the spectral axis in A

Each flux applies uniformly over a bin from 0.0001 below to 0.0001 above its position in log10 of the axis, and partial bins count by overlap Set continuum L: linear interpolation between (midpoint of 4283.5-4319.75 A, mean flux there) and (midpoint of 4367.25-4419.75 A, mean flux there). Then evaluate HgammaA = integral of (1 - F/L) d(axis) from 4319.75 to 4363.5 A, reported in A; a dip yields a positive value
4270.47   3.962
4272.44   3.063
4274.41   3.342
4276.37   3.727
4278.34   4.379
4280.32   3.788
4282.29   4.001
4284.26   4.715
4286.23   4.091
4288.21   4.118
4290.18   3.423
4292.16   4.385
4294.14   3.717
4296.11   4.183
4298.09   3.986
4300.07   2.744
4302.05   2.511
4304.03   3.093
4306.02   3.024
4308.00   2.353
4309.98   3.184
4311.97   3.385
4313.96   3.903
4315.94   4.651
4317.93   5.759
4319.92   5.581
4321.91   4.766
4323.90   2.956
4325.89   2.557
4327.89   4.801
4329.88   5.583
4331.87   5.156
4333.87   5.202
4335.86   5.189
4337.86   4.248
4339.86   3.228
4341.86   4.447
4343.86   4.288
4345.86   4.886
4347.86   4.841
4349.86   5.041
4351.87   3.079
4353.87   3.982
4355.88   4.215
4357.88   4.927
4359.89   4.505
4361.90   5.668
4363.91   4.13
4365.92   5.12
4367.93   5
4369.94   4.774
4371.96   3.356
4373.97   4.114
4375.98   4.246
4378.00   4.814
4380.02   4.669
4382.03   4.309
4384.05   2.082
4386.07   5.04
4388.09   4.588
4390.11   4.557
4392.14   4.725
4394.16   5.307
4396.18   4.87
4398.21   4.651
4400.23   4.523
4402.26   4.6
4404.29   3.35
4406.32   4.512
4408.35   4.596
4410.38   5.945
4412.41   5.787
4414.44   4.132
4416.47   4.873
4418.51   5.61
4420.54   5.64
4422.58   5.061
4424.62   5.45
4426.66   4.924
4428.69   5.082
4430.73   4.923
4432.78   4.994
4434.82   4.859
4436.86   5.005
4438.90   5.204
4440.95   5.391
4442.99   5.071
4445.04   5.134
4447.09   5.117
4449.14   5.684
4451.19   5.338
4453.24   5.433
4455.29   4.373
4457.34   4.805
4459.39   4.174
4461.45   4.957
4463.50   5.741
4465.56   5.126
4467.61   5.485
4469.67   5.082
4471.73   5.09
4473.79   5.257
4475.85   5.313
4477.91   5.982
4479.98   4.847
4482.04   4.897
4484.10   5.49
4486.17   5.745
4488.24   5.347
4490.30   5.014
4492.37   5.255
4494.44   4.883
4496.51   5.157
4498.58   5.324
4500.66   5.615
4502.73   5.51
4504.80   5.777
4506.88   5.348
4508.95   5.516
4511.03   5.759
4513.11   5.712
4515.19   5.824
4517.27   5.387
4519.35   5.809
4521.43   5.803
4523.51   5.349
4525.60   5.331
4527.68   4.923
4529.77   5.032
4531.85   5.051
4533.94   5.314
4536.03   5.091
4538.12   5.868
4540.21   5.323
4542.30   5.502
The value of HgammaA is -3.8 A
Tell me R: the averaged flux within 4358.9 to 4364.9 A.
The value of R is 4.77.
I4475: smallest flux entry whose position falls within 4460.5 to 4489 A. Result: 4.847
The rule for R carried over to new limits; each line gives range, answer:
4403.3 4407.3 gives 3.93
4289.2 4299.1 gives 3.94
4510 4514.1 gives 5.73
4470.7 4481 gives 5.3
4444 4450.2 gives 5.3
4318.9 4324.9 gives 4.44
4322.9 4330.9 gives 3.98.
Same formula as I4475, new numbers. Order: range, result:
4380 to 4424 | 2.082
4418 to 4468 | 4.174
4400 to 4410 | 3.35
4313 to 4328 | 2.557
